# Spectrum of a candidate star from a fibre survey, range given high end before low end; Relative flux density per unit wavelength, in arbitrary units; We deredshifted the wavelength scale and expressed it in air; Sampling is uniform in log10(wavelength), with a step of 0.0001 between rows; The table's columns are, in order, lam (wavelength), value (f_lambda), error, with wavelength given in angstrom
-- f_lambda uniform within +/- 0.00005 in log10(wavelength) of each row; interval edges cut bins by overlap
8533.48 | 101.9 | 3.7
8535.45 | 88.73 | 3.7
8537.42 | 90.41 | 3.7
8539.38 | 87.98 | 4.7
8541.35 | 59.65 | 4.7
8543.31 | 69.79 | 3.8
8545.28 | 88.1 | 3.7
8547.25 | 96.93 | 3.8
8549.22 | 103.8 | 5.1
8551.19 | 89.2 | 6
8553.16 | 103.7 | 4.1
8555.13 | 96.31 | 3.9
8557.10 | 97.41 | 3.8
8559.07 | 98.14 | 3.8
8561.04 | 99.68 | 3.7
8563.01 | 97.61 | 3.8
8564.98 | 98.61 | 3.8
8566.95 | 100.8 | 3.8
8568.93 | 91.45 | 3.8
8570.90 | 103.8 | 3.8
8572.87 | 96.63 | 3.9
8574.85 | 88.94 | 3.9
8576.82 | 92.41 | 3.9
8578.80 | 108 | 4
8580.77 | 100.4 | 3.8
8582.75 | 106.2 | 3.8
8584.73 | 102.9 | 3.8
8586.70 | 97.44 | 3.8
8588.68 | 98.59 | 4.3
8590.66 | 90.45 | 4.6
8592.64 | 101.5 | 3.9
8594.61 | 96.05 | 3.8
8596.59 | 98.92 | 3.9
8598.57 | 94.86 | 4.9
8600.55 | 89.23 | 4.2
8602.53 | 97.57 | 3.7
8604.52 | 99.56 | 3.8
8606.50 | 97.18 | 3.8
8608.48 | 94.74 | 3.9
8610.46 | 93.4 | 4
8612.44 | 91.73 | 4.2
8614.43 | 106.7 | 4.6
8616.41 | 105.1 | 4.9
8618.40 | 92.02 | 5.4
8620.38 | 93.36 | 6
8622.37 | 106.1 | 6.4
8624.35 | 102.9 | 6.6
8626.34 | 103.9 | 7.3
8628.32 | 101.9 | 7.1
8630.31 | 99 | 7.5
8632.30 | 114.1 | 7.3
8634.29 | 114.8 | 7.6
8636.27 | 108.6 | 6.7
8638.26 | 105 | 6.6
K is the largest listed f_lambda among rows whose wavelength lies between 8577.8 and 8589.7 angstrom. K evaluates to 108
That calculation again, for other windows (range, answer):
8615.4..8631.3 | 106.1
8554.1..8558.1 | 97.41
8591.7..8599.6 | 101.5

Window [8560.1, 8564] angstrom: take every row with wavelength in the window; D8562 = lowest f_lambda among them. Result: 97.61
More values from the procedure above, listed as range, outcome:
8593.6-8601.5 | 89.23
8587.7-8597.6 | 90.45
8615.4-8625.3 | 92.02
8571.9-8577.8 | 88.94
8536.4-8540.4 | 87.98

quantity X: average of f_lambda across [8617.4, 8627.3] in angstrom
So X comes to 99.6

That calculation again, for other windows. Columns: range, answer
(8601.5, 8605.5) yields 98.3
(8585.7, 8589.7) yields 98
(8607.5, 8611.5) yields 94.2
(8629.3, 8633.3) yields 106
